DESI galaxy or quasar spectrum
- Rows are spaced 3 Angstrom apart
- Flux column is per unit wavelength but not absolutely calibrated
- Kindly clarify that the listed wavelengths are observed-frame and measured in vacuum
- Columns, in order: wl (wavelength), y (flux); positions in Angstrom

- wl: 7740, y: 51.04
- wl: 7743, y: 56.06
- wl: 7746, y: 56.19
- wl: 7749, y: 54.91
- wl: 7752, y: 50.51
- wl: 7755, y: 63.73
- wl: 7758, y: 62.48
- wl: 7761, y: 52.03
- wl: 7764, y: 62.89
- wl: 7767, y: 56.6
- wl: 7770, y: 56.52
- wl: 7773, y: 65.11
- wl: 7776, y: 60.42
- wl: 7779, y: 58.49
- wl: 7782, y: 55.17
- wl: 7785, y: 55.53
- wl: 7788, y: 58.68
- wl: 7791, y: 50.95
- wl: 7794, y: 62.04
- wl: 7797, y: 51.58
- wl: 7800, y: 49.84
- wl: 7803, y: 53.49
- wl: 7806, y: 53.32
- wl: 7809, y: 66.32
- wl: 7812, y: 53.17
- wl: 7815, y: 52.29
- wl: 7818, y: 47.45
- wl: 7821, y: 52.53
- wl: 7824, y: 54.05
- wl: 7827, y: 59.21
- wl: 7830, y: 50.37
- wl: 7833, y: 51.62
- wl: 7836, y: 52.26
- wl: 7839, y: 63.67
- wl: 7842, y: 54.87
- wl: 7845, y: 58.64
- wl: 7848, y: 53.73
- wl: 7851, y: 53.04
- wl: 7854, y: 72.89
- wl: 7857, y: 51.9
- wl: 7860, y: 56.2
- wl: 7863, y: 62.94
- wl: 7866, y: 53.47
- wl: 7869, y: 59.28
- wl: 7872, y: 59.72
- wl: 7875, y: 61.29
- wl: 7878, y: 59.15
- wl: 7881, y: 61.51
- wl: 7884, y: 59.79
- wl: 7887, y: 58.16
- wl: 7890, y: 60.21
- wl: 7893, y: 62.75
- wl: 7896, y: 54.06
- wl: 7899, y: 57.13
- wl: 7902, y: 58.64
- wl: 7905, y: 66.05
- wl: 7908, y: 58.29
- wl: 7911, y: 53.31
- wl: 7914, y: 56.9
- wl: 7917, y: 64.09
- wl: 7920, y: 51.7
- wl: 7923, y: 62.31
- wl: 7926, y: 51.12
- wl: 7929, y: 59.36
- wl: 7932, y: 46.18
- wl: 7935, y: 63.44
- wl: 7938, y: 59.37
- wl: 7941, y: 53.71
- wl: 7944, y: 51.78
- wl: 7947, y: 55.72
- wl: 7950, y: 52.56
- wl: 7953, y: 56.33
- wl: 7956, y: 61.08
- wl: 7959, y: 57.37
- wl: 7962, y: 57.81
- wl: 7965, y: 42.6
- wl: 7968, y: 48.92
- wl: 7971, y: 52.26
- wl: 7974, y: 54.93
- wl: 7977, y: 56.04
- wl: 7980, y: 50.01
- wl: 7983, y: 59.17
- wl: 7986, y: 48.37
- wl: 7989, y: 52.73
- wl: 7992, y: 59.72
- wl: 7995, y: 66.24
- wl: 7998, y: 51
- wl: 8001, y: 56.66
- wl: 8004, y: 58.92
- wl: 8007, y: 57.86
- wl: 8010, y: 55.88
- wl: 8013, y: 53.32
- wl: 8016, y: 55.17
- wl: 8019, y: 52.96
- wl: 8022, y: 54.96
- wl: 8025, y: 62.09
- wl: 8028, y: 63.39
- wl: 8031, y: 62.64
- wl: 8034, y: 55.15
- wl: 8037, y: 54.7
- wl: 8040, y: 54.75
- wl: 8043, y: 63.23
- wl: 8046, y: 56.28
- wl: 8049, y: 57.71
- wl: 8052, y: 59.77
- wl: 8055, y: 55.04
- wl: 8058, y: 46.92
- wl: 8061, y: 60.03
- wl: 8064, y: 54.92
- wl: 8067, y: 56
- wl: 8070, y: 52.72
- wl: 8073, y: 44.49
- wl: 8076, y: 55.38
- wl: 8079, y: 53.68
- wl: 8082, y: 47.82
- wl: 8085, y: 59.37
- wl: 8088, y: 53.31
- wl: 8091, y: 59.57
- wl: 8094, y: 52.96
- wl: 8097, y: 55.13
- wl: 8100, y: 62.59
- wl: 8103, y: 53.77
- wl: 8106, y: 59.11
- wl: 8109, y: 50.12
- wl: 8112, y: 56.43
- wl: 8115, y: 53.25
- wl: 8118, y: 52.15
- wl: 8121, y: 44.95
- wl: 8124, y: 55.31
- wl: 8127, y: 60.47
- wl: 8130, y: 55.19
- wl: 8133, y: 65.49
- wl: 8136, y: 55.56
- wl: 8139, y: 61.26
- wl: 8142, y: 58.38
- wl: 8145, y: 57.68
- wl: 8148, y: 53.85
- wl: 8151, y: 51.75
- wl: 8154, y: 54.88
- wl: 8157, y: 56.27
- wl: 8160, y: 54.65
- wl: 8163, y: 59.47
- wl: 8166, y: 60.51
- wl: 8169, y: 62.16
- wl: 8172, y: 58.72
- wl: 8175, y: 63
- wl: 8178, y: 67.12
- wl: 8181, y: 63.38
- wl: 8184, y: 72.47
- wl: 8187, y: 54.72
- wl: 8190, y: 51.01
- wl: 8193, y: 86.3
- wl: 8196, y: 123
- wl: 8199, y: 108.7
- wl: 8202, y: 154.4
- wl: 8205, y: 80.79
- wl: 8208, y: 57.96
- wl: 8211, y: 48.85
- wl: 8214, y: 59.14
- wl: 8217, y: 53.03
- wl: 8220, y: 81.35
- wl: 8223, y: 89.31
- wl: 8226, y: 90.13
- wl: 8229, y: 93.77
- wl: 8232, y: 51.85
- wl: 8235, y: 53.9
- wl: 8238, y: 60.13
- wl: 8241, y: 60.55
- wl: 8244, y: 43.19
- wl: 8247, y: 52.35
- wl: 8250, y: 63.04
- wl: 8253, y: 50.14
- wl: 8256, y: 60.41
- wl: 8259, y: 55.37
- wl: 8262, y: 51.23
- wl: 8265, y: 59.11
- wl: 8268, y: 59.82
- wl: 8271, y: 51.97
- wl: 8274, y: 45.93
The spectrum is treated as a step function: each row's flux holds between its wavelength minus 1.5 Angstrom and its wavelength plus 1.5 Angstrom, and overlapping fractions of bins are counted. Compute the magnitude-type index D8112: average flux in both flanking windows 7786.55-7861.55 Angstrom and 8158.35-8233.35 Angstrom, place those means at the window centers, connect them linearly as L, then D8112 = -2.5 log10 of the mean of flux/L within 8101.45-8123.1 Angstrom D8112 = 0.30 mag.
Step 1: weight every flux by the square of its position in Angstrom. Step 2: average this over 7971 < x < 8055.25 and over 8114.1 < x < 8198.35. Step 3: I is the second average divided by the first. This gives 1.1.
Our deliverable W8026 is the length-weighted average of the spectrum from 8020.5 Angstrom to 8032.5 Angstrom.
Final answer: 60.8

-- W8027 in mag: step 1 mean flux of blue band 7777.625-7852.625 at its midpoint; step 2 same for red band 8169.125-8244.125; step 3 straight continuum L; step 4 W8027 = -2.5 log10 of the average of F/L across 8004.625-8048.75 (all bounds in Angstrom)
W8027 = 0.13 mag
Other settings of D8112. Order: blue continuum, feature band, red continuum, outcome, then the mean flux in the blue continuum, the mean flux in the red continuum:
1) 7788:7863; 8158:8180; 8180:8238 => 0.23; 55.4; 77.3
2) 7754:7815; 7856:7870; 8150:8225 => 0.06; 57.2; 71.2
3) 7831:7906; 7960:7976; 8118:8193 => 0.14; 58.4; 58.7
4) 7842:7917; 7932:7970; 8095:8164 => 0.06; 58.7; 55.9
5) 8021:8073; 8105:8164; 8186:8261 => 0.15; 56.7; 71.3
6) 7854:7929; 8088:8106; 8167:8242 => 0.21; 58.6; 73.8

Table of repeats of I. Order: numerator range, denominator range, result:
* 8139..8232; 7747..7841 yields 1.39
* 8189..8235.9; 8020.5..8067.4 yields 1.47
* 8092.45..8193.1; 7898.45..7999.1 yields 1.09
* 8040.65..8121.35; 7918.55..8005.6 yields 1.03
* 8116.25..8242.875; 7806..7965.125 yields 1.26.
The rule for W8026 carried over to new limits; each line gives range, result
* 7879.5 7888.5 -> 59.8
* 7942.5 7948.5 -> 53.8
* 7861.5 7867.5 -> 58.2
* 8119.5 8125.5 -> 50.1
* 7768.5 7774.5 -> 60.8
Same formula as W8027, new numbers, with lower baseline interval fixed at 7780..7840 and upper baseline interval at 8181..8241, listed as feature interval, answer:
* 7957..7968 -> 0.198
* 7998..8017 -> 0.171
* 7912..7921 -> 0.052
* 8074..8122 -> 0.281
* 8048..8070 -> 0.225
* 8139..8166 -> 0.286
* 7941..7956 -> 0.139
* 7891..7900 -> 0.022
